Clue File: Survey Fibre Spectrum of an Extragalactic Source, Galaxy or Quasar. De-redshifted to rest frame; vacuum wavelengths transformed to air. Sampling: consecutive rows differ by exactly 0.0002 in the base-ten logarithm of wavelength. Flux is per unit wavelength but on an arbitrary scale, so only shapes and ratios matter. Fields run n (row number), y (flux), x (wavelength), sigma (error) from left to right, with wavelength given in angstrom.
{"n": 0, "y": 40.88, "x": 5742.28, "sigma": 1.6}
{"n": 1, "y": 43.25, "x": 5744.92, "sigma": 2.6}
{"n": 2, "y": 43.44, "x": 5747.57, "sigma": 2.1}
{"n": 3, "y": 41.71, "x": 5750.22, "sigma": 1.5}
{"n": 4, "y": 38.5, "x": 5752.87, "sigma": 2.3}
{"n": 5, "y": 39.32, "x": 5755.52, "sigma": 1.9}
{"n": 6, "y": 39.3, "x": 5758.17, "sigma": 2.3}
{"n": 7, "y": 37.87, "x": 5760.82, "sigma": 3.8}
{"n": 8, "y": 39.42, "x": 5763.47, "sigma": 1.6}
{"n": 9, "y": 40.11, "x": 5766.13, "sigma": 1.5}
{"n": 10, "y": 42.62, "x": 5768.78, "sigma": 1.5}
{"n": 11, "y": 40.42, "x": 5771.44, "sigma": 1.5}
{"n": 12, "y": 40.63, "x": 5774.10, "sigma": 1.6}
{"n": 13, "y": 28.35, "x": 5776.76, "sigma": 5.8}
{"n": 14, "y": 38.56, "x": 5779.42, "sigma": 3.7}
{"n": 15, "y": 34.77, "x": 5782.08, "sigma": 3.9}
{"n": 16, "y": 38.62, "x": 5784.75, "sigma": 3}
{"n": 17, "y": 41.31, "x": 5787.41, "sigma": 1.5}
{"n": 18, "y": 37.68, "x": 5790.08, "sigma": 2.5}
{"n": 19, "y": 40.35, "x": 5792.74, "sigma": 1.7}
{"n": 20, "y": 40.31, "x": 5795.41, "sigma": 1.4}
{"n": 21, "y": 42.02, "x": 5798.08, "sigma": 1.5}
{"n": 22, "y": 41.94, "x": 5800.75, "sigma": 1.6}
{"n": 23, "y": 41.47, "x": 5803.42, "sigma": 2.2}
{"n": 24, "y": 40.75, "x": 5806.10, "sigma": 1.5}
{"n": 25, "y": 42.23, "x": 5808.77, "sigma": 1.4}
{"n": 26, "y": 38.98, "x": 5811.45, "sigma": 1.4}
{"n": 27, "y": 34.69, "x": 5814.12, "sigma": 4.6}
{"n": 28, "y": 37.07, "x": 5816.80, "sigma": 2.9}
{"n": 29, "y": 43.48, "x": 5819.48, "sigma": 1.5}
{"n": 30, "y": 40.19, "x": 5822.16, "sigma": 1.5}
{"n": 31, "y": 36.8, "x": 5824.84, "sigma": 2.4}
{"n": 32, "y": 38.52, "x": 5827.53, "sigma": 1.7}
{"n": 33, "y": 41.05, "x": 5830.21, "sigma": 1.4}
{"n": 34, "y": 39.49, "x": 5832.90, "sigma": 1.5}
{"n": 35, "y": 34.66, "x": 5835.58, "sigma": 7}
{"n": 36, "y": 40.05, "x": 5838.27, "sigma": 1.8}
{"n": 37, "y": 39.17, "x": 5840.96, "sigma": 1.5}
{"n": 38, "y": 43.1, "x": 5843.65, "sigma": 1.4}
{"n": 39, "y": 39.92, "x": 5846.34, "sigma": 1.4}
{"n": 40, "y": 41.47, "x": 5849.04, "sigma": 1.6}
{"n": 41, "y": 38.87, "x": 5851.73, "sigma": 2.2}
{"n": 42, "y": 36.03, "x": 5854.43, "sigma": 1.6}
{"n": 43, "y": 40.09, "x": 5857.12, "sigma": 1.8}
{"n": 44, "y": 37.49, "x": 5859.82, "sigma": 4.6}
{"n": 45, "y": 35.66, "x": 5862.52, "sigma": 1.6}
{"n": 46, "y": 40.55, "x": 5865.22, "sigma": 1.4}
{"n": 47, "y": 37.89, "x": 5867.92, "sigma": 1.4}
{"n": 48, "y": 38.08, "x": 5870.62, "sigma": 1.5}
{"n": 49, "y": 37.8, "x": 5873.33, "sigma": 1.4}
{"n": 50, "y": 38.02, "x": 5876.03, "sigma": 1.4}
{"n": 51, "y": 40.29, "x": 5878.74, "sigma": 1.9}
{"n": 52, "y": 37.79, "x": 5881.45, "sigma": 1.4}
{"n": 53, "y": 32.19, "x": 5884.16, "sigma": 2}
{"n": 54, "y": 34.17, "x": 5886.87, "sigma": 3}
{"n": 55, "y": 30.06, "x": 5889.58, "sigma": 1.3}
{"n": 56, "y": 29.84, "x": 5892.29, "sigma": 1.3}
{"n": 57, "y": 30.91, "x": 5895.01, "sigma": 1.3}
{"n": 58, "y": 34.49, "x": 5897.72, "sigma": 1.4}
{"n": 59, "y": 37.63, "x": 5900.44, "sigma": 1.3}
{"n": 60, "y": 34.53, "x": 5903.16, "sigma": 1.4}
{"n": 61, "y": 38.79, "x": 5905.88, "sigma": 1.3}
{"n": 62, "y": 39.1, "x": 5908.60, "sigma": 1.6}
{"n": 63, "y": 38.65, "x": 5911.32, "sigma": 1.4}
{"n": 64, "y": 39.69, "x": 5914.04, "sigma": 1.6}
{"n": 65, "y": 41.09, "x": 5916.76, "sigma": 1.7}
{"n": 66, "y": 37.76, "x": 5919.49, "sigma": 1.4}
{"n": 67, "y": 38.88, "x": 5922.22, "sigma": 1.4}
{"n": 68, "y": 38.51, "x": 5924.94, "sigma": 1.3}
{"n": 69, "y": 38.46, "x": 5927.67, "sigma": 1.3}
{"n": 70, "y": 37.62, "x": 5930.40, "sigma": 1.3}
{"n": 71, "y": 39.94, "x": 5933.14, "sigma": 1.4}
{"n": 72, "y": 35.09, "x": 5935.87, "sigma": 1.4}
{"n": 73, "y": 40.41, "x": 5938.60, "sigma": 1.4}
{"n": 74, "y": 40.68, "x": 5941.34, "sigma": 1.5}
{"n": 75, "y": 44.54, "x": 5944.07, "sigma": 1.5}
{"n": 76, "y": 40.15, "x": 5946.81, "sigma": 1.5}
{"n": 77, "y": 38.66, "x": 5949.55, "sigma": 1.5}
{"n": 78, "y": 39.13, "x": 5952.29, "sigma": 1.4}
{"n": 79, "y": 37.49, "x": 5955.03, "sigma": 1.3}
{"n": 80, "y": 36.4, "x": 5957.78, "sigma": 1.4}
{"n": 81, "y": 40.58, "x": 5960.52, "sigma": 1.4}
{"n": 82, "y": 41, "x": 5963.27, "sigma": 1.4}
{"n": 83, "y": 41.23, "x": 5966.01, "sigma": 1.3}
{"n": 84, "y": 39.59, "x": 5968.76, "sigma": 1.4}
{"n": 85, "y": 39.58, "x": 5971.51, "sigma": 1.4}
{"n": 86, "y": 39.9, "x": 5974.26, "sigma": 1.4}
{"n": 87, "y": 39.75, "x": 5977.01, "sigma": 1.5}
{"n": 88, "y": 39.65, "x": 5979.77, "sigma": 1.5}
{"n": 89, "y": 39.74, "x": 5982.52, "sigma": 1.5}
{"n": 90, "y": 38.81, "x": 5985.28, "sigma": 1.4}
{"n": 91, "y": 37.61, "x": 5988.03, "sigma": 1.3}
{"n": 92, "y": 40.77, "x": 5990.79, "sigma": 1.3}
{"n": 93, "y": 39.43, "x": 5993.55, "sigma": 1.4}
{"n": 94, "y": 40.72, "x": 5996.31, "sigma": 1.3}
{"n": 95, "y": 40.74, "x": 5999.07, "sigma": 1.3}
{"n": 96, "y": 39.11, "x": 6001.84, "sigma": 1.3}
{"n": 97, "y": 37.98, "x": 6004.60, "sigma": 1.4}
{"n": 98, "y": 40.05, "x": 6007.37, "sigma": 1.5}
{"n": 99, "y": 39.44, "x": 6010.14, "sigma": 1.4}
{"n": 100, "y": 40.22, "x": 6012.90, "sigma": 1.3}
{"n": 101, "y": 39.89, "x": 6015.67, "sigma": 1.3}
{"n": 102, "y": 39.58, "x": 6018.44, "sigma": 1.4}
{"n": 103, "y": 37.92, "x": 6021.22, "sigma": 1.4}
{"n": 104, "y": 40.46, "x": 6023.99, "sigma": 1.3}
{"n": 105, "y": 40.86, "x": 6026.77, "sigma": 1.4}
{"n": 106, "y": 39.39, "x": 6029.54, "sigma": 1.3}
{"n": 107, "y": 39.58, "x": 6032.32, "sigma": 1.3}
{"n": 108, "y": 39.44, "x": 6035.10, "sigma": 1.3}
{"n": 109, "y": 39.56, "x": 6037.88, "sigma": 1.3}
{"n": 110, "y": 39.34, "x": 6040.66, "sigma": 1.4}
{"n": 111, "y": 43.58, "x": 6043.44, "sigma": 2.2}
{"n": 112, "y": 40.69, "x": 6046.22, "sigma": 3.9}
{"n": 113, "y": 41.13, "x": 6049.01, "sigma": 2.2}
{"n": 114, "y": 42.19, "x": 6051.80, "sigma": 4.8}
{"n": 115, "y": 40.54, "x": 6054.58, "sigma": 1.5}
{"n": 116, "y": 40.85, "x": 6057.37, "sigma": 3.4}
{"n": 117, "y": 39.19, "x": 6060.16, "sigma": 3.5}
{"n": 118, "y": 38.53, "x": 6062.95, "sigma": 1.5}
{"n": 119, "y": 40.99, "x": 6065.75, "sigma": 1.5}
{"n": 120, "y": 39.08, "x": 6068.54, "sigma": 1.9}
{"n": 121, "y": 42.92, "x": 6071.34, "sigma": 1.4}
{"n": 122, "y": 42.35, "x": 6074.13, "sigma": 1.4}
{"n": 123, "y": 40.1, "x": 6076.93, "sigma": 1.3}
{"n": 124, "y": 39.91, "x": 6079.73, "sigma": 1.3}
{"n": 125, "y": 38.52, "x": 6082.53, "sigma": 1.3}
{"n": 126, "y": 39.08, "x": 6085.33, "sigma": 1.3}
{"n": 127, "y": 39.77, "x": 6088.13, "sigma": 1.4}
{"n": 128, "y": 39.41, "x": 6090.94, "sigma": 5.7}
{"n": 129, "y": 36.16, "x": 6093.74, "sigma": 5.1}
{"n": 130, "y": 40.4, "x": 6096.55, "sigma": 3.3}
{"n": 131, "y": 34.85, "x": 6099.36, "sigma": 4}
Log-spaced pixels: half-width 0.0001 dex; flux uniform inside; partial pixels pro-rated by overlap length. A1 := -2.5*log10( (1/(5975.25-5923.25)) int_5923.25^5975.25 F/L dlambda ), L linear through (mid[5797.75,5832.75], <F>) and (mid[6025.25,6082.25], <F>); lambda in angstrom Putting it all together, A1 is 0.02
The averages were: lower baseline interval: 39.9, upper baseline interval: 40.5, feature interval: 39.4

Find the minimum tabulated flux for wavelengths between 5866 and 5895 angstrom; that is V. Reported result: 29.84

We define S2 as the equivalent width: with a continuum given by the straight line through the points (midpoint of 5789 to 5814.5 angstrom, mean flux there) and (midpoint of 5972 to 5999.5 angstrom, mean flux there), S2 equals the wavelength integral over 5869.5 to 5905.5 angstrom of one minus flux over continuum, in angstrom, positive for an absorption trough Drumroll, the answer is 4.4 angstrom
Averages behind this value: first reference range 40.3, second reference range 39.7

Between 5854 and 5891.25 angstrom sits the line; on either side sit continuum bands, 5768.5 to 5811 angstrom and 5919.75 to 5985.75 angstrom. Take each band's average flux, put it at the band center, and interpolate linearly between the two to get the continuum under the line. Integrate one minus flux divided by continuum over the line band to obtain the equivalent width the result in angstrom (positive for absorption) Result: 2.4 angstrom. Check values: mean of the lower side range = 39.4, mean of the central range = 36.8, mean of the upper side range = 39.4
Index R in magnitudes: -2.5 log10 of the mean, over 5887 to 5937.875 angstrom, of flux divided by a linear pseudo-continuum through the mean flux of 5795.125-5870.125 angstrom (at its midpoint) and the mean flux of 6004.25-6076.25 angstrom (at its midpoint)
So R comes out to 0.09 mag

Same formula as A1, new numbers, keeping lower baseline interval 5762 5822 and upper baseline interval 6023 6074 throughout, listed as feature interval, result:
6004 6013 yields 0.02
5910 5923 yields 0.02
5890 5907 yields 0.17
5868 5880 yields 0.04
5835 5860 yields 0.01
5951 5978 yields 0.02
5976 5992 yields 0.02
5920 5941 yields 0.04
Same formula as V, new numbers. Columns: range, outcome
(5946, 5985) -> 36.4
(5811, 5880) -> 34.66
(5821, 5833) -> 36.8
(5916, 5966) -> 35.09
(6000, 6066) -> 37.92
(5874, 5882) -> 37.79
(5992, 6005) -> 37.98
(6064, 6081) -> 39.08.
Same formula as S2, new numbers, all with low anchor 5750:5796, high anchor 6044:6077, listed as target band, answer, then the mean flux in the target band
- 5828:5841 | 0.1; 38.8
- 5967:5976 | 0.1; 39.8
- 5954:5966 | 0.3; 39.2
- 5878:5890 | 1.4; 35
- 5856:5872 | 0.5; 38.3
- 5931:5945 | 0.0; 39.9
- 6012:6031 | 0.4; 39.7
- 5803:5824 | -0.3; 39.7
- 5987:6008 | 0.4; 39.6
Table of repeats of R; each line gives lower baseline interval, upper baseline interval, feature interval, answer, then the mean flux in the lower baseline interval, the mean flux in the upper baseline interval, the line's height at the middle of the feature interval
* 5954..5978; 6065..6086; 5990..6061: -0.003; 39.5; 40.4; 40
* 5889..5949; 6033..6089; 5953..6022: -0.014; 37.7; 40.4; 39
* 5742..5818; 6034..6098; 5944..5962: 0.020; 39.5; 40.2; 39.9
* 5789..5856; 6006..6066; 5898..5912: 0.067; 39.6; 40.1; 39.8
